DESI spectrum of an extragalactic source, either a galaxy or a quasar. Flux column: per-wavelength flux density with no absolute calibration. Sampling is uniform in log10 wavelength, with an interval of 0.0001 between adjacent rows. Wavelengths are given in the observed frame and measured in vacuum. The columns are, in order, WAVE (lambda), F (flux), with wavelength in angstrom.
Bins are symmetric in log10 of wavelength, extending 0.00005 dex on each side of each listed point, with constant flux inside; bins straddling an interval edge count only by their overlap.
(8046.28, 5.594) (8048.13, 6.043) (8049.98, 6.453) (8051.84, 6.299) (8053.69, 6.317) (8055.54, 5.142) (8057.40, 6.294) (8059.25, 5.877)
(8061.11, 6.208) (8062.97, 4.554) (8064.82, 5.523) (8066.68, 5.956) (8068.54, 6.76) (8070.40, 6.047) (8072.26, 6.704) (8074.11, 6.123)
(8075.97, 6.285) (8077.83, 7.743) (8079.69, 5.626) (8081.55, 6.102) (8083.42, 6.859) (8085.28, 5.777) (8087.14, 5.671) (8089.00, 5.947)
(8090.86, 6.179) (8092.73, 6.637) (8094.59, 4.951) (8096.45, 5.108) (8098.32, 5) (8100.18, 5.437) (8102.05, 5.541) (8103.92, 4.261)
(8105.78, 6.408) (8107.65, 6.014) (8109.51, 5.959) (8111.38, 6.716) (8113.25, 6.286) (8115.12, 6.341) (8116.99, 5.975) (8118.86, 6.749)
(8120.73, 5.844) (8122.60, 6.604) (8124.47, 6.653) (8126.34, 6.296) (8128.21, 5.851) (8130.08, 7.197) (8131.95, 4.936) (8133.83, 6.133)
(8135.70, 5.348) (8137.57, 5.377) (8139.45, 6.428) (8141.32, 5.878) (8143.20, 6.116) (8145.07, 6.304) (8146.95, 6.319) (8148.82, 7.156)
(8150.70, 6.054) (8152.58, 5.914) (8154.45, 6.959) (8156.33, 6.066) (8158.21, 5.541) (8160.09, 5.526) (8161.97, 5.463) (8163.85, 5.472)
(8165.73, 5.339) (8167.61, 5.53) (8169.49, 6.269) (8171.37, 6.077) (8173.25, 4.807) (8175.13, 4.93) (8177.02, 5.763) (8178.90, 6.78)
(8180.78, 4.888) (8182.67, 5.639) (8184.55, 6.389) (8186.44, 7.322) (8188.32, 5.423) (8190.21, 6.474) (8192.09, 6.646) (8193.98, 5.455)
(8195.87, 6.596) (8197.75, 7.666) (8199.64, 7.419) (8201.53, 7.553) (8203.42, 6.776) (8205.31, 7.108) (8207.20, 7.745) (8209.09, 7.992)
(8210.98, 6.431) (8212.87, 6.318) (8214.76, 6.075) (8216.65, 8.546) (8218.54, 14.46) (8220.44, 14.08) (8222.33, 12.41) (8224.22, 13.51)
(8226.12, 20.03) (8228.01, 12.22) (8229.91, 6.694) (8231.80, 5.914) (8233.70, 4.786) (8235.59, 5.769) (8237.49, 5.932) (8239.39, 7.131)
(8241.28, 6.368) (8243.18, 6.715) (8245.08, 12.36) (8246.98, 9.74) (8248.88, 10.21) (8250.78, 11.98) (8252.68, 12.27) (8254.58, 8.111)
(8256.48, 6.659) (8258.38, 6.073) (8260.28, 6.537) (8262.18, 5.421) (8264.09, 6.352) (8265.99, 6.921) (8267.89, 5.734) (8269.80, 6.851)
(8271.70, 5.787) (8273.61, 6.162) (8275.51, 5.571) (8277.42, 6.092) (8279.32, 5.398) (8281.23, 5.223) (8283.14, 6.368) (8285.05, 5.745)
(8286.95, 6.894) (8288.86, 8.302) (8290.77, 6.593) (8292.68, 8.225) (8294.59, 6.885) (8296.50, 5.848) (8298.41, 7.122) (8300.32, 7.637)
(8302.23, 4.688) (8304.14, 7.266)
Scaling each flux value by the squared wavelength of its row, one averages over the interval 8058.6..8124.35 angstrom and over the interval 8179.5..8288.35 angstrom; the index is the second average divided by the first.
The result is 1.33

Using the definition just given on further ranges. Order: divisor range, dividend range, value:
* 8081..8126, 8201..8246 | 1.53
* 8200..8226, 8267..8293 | 0.68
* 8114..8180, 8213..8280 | 1.44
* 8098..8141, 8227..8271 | 1.33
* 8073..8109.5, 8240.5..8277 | 1.35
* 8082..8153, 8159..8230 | 1.30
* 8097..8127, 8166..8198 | 1.02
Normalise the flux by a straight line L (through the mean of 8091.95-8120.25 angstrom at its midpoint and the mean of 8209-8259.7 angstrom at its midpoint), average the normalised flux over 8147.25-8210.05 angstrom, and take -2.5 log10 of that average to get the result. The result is 0.23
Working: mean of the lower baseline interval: 5.82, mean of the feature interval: 6.27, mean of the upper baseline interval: 9.22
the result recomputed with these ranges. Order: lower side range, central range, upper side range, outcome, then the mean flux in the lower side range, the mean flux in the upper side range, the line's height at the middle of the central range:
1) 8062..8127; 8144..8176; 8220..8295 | 0.158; 6.02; 7.96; 6.8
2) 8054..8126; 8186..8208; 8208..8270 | 0.164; 6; 8.7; 7.94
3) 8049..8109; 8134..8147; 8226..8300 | 0.081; 5.93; 7.37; 6.41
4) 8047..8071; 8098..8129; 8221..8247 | 0.165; 5.96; 9.31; 7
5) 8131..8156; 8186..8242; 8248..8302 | -0.246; 6.07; 7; 6.57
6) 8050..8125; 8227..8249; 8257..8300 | -0.225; 6.01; 6.39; 6.31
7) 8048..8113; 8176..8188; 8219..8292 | 0.180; 5.96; 8.06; 7.18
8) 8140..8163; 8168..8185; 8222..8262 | 0.208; 6.11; 8.99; 6.91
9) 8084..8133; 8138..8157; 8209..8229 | 0.233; 5.94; 11.2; 7.81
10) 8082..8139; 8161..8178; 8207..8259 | 0.334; 5.94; 9.2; 7.51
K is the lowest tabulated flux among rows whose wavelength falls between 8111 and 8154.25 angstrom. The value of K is 4.936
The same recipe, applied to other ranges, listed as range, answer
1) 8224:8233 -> 5.914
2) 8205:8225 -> 6.075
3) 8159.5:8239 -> 4.786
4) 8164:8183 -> 4.807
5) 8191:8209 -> 5.455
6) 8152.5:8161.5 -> 5.526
